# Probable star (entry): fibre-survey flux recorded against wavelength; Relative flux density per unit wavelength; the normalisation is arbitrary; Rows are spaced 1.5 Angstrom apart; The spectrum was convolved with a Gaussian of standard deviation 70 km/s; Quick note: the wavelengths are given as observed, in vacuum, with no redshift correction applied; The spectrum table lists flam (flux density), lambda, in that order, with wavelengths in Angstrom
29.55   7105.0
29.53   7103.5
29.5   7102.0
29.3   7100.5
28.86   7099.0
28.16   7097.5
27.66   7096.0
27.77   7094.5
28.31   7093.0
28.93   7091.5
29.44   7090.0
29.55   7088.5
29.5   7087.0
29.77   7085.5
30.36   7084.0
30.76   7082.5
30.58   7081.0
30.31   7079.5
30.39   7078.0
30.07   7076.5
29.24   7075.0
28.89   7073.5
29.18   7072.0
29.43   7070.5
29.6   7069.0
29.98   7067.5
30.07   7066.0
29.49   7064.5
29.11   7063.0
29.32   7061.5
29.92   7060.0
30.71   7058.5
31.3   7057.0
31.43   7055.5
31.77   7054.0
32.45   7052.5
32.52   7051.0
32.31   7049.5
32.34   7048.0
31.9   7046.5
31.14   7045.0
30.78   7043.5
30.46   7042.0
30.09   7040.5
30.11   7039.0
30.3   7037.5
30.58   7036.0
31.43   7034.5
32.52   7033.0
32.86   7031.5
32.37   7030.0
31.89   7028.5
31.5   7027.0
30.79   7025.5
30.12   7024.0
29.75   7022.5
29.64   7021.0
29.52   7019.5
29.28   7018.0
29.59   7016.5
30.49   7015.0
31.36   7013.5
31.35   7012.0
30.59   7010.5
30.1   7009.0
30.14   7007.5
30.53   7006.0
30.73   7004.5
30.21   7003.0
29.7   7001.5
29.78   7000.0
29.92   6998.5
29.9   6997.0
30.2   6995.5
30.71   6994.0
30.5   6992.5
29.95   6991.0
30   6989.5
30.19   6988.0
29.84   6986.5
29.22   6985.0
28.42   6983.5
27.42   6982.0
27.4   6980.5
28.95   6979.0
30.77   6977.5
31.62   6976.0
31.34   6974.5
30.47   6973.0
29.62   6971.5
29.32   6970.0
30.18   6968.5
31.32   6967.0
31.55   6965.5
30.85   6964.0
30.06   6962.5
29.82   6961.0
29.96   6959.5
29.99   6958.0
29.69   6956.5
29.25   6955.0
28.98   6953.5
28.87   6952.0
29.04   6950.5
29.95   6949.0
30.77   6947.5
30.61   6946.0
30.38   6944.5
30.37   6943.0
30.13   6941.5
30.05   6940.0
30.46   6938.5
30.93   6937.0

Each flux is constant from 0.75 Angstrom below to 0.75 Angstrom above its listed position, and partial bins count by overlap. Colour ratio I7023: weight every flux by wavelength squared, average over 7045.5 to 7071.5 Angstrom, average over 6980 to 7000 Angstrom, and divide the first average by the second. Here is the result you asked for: 1.06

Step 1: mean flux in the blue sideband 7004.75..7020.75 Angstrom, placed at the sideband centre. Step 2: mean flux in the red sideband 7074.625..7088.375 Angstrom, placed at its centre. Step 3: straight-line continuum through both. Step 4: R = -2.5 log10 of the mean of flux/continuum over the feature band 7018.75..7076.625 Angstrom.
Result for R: -0.02 mag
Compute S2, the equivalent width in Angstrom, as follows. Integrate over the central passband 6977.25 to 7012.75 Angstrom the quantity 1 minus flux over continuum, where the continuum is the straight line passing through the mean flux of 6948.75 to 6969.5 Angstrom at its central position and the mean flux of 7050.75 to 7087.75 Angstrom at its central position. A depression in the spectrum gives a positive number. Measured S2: 0.24 Angstrom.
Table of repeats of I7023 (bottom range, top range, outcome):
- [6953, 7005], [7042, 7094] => 1.04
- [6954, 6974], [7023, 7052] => 1.06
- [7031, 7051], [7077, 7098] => 0.95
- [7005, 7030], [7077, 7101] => 0.98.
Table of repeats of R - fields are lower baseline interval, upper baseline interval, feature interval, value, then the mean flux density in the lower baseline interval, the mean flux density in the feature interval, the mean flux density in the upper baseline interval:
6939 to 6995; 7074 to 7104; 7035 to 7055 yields -0.061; 29.9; 31.3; 29.4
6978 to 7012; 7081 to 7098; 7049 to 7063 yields -0.063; 29.8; 31.2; 29.2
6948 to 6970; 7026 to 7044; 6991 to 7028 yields 0.019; 30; 30.3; 31.2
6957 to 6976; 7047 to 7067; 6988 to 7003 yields 0.018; 30.4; 30.1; 31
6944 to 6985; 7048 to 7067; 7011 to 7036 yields -0.013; 29.9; 30.9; 30.9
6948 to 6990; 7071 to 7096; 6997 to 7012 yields -0.019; 29.8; 30.2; 29.5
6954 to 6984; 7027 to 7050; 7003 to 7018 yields 0.012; 29.9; 30.5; 31.4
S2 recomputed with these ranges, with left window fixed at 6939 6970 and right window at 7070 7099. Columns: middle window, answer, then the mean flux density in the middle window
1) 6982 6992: 0.1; 29.5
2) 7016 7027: -0.1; 29.9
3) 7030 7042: -0.6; 31.2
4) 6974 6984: 0.2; 29.4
